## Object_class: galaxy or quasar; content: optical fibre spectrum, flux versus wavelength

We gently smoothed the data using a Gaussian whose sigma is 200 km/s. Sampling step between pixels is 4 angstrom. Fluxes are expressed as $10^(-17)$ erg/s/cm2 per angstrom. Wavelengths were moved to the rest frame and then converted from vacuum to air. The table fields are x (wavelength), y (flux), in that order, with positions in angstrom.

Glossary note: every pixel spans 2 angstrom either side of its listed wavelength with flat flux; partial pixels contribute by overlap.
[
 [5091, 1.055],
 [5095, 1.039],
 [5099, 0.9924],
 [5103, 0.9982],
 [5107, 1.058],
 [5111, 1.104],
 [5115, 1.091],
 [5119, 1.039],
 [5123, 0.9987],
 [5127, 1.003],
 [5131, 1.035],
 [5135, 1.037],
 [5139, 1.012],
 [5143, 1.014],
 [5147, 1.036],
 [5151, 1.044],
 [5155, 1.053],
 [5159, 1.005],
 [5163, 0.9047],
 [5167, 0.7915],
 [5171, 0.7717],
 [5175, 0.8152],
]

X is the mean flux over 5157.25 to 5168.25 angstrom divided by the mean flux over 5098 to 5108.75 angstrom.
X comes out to 0.89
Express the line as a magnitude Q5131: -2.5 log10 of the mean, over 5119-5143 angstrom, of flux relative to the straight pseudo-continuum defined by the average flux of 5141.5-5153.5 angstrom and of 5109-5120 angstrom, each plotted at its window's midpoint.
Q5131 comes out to 0.04 mag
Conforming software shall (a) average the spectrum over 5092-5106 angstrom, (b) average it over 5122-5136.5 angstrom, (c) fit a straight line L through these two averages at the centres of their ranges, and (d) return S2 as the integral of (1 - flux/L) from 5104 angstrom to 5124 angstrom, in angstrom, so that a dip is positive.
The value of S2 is -0.8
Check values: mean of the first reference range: 1.02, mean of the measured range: 1.06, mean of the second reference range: 1.02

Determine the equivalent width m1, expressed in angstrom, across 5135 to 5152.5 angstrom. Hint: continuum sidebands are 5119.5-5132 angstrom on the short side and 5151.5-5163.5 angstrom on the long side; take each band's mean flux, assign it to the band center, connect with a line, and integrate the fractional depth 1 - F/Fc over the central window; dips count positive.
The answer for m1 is -0.3 angstrom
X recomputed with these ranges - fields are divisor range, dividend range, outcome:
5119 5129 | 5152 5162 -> 1.01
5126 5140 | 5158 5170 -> 0.86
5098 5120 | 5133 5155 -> 0.98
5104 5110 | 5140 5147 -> 0.97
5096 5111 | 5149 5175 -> 0.89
